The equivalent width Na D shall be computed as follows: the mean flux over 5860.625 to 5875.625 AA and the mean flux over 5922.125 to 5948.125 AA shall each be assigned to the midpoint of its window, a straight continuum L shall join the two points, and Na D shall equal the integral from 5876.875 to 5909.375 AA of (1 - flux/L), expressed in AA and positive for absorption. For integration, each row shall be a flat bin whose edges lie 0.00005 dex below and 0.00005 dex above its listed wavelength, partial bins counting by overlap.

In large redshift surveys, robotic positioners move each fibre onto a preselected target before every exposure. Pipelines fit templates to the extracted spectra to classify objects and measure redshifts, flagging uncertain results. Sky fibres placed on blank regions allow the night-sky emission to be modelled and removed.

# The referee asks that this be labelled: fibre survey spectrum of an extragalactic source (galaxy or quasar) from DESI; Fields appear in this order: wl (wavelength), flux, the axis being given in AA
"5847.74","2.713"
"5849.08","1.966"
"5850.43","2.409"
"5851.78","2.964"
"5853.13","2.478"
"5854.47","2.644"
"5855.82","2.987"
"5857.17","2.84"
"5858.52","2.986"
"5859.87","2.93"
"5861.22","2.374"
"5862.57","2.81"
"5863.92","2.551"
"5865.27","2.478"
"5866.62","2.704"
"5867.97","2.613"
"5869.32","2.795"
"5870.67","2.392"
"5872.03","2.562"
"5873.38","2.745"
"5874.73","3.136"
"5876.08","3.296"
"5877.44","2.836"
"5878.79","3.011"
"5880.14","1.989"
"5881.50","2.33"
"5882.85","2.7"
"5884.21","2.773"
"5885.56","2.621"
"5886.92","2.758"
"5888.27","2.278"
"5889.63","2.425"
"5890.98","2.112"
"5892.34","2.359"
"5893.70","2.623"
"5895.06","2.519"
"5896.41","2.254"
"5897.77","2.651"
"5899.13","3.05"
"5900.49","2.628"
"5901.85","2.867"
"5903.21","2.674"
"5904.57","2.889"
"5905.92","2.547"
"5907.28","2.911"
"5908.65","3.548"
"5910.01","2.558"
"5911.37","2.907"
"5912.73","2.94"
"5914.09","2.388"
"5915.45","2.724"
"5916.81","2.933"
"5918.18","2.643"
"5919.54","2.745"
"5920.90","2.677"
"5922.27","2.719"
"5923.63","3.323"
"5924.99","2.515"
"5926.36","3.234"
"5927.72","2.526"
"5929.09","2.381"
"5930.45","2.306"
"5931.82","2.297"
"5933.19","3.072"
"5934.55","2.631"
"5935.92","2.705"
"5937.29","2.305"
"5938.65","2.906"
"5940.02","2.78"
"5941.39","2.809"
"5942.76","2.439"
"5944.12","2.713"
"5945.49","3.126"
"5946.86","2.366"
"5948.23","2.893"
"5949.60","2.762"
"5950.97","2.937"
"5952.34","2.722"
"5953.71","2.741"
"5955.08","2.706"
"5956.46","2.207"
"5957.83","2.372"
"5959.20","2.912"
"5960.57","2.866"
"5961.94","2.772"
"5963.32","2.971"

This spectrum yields 0.4 AA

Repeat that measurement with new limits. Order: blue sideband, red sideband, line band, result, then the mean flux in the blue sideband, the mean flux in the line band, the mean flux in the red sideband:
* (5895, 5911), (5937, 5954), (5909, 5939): 0.5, 2.77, 2.71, 2.74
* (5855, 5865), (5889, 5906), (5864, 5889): 0.2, 2.77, 2.66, 2.59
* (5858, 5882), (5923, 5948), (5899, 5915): -0.7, 2.7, 2.82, 2.69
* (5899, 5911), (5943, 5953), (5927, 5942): 1.0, 2.84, 2.61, 2.77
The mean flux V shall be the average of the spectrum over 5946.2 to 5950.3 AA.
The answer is 2.68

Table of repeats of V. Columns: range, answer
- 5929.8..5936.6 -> 2.6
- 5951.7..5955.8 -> 2.72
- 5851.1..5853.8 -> 2.72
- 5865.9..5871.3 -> 2.63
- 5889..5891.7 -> 2.27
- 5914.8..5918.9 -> 2.77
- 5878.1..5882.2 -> 2.45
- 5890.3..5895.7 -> 2.4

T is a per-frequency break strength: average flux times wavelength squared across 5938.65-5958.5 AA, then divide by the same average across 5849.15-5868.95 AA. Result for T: 1.04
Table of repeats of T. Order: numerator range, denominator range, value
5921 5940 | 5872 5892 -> 1.04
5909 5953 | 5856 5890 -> 1.04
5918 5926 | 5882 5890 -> 1.09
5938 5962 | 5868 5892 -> 1.06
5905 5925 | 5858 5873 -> 1.08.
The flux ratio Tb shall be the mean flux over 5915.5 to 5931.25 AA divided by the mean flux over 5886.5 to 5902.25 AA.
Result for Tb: 1.1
